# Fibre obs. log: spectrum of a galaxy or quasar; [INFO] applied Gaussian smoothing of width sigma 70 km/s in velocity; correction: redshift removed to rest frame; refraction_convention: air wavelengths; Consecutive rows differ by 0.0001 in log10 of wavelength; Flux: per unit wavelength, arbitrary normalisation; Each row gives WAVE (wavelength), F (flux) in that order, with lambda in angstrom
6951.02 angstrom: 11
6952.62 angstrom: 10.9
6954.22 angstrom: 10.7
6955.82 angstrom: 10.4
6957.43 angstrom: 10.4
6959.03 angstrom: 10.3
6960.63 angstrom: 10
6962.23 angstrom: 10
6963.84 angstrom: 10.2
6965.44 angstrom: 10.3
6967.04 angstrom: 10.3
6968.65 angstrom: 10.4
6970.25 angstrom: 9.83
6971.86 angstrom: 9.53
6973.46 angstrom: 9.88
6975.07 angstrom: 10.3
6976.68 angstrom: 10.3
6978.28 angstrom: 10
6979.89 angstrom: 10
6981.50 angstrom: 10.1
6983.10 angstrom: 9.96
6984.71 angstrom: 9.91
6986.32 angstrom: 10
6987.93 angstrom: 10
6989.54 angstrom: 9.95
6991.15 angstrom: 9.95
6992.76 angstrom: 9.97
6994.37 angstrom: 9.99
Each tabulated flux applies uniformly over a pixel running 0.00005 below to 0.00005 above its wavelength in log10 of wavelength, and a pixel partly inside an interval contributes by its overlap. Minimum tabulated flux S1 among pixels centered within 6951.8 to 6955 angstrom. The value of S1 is 10.7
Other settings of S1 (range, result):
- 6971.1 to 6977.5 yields 9.53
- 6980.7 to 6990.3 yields 9.91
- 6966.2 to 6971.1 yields 9.83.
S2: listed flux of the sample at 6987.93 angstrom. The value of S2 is 10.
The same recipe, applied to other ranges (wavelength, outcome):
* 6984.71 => 9.91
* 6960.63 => 10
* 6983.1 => 9.96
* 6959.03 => 10.3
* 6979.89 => 10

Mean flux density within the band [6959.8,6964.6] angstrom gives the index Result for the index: 10.1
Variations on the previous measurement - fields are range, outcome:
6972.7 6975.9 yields 10.1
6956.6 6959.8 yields 10.3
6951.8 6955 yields 10.8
